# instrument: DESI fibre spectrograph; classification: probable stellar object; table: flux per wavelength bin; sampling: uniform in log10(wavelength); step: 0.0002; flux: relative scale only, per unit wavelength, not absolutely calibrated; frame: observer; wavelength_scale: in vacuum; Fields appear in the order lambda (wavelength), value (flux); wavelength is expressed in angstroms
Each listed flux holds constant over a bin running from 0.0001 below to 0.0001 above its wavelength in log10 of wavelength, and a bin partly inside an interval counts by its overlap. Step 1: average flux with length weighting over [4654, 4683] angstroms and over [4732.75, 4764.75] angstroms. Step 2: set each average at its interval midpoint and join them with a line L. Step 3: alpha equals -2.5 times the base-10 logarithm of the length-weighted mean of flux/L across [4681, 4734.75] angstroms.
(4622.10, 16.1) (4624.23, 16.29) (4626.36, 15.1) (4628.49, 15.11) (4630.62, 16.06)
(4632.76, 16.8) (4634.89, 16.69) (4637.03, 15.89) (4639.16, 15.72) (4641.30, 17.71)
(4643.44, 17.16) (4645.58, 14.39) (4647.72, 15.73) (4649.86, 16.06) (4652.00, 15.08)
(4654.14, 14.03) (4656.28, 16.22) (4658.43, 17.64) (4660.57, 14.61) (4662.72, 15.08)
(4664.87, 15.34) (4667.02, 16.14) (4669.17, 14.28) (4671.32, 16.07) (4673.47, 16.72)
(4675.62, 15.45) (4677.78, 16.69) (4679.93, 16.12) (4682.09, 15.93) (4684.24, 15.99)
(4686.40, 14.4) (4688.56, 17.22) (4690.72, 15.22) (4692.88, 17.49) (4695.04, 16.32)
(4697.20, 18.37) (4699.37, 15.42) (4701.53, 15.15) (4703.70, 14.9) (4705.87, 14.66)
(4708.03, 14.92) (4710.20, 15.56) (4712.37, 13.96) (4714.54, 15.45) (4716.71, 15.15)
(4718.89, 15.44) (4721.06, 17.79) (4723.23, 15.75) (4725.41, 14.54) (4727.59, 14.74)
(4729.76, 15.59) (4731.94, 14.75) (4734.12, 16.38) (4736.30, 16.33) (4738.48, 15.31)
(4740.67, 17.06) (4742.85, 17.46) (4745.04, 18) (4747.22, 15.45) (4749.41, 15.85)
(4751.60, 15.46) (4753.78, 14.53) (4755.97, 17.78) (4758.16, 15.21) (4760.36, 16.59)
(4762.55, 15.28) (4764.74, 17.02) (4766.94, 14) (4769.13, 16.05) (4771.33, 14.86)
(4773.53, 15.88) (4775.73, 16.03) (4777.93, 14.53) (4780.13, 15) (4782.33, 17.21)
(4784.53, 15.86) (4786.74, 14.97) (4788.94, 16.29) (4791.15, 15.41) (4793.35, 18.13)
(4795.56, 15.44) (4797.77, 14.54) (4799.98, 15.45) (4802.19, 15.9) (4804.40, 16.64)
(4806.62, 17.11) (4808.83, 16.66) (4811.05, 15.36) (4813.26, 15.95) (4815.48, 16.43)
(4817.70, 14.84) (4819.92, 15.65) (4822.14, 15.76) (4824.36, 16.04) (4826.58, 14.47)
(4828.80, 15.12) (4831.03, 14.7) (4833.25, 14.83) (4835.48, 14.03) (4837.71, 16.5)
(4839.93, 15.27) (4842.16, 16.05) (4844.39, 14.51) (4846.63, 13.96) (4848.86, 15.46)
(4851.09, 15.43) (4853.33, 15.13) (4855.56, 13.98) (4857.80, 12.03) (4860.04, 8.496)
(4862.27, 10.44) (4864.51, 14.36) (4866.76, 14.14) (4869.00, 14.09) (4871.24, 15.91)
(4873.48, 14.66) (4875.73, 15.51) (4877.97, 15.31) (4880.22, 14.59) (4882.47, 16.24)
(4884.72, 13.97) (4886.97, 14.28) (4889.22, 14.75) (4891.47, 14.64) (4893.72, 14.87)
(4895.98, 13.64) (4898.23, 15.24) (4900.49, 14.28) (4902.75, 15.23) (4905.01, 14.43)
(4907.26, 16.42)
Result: 0.024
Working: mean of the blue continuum 15.8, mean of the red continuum 16.2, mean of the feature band 15.6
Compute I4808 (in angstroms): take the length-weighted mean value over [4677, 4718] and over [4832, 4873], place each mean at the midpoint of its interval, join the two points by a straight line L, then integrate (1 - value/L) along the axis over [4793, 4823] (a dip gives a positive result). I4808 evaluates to -2.7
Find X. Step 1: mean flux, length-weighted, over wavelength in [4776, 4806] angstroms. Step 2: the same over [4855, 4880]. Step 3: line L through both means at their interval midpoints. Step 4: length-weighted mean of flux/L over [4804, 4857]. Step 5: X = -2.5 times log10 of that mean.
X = -0.05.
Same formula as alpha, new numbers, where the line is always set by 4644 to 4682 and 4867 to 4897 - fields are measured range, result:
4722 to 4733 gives 0.02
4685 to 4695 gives -0.04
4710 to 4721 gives 0.01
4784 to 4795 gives -0.07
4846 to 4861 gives 0.10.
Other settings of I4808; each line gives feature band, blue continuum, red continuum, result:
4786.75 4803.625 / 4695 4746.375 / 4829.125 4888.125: -0.9 angstroms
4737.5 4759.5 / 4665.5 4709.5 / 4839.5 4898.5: -1.3 angstroms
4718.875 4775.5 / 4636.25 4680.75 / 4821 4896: -2.4 angstroms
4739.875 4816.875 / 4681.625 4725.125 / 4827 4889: -4.5 angstroms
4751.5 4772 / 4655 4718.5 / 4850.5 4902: -0.8 angstroms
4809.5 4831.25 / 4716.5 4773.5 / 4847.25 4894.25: -0.9 angstroms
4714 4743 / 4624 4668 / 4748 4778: -0.1 angstroms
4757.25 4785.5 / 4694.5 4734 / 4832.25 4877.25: -1.3 angstroms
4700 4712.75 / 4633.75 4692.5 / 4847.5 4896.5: 0.5 angstroms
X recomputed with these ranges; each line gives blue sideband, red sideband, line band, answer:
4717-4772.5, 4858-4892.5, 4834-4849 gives -0.04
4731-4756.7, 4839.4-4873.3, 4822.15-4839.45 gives -0.05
